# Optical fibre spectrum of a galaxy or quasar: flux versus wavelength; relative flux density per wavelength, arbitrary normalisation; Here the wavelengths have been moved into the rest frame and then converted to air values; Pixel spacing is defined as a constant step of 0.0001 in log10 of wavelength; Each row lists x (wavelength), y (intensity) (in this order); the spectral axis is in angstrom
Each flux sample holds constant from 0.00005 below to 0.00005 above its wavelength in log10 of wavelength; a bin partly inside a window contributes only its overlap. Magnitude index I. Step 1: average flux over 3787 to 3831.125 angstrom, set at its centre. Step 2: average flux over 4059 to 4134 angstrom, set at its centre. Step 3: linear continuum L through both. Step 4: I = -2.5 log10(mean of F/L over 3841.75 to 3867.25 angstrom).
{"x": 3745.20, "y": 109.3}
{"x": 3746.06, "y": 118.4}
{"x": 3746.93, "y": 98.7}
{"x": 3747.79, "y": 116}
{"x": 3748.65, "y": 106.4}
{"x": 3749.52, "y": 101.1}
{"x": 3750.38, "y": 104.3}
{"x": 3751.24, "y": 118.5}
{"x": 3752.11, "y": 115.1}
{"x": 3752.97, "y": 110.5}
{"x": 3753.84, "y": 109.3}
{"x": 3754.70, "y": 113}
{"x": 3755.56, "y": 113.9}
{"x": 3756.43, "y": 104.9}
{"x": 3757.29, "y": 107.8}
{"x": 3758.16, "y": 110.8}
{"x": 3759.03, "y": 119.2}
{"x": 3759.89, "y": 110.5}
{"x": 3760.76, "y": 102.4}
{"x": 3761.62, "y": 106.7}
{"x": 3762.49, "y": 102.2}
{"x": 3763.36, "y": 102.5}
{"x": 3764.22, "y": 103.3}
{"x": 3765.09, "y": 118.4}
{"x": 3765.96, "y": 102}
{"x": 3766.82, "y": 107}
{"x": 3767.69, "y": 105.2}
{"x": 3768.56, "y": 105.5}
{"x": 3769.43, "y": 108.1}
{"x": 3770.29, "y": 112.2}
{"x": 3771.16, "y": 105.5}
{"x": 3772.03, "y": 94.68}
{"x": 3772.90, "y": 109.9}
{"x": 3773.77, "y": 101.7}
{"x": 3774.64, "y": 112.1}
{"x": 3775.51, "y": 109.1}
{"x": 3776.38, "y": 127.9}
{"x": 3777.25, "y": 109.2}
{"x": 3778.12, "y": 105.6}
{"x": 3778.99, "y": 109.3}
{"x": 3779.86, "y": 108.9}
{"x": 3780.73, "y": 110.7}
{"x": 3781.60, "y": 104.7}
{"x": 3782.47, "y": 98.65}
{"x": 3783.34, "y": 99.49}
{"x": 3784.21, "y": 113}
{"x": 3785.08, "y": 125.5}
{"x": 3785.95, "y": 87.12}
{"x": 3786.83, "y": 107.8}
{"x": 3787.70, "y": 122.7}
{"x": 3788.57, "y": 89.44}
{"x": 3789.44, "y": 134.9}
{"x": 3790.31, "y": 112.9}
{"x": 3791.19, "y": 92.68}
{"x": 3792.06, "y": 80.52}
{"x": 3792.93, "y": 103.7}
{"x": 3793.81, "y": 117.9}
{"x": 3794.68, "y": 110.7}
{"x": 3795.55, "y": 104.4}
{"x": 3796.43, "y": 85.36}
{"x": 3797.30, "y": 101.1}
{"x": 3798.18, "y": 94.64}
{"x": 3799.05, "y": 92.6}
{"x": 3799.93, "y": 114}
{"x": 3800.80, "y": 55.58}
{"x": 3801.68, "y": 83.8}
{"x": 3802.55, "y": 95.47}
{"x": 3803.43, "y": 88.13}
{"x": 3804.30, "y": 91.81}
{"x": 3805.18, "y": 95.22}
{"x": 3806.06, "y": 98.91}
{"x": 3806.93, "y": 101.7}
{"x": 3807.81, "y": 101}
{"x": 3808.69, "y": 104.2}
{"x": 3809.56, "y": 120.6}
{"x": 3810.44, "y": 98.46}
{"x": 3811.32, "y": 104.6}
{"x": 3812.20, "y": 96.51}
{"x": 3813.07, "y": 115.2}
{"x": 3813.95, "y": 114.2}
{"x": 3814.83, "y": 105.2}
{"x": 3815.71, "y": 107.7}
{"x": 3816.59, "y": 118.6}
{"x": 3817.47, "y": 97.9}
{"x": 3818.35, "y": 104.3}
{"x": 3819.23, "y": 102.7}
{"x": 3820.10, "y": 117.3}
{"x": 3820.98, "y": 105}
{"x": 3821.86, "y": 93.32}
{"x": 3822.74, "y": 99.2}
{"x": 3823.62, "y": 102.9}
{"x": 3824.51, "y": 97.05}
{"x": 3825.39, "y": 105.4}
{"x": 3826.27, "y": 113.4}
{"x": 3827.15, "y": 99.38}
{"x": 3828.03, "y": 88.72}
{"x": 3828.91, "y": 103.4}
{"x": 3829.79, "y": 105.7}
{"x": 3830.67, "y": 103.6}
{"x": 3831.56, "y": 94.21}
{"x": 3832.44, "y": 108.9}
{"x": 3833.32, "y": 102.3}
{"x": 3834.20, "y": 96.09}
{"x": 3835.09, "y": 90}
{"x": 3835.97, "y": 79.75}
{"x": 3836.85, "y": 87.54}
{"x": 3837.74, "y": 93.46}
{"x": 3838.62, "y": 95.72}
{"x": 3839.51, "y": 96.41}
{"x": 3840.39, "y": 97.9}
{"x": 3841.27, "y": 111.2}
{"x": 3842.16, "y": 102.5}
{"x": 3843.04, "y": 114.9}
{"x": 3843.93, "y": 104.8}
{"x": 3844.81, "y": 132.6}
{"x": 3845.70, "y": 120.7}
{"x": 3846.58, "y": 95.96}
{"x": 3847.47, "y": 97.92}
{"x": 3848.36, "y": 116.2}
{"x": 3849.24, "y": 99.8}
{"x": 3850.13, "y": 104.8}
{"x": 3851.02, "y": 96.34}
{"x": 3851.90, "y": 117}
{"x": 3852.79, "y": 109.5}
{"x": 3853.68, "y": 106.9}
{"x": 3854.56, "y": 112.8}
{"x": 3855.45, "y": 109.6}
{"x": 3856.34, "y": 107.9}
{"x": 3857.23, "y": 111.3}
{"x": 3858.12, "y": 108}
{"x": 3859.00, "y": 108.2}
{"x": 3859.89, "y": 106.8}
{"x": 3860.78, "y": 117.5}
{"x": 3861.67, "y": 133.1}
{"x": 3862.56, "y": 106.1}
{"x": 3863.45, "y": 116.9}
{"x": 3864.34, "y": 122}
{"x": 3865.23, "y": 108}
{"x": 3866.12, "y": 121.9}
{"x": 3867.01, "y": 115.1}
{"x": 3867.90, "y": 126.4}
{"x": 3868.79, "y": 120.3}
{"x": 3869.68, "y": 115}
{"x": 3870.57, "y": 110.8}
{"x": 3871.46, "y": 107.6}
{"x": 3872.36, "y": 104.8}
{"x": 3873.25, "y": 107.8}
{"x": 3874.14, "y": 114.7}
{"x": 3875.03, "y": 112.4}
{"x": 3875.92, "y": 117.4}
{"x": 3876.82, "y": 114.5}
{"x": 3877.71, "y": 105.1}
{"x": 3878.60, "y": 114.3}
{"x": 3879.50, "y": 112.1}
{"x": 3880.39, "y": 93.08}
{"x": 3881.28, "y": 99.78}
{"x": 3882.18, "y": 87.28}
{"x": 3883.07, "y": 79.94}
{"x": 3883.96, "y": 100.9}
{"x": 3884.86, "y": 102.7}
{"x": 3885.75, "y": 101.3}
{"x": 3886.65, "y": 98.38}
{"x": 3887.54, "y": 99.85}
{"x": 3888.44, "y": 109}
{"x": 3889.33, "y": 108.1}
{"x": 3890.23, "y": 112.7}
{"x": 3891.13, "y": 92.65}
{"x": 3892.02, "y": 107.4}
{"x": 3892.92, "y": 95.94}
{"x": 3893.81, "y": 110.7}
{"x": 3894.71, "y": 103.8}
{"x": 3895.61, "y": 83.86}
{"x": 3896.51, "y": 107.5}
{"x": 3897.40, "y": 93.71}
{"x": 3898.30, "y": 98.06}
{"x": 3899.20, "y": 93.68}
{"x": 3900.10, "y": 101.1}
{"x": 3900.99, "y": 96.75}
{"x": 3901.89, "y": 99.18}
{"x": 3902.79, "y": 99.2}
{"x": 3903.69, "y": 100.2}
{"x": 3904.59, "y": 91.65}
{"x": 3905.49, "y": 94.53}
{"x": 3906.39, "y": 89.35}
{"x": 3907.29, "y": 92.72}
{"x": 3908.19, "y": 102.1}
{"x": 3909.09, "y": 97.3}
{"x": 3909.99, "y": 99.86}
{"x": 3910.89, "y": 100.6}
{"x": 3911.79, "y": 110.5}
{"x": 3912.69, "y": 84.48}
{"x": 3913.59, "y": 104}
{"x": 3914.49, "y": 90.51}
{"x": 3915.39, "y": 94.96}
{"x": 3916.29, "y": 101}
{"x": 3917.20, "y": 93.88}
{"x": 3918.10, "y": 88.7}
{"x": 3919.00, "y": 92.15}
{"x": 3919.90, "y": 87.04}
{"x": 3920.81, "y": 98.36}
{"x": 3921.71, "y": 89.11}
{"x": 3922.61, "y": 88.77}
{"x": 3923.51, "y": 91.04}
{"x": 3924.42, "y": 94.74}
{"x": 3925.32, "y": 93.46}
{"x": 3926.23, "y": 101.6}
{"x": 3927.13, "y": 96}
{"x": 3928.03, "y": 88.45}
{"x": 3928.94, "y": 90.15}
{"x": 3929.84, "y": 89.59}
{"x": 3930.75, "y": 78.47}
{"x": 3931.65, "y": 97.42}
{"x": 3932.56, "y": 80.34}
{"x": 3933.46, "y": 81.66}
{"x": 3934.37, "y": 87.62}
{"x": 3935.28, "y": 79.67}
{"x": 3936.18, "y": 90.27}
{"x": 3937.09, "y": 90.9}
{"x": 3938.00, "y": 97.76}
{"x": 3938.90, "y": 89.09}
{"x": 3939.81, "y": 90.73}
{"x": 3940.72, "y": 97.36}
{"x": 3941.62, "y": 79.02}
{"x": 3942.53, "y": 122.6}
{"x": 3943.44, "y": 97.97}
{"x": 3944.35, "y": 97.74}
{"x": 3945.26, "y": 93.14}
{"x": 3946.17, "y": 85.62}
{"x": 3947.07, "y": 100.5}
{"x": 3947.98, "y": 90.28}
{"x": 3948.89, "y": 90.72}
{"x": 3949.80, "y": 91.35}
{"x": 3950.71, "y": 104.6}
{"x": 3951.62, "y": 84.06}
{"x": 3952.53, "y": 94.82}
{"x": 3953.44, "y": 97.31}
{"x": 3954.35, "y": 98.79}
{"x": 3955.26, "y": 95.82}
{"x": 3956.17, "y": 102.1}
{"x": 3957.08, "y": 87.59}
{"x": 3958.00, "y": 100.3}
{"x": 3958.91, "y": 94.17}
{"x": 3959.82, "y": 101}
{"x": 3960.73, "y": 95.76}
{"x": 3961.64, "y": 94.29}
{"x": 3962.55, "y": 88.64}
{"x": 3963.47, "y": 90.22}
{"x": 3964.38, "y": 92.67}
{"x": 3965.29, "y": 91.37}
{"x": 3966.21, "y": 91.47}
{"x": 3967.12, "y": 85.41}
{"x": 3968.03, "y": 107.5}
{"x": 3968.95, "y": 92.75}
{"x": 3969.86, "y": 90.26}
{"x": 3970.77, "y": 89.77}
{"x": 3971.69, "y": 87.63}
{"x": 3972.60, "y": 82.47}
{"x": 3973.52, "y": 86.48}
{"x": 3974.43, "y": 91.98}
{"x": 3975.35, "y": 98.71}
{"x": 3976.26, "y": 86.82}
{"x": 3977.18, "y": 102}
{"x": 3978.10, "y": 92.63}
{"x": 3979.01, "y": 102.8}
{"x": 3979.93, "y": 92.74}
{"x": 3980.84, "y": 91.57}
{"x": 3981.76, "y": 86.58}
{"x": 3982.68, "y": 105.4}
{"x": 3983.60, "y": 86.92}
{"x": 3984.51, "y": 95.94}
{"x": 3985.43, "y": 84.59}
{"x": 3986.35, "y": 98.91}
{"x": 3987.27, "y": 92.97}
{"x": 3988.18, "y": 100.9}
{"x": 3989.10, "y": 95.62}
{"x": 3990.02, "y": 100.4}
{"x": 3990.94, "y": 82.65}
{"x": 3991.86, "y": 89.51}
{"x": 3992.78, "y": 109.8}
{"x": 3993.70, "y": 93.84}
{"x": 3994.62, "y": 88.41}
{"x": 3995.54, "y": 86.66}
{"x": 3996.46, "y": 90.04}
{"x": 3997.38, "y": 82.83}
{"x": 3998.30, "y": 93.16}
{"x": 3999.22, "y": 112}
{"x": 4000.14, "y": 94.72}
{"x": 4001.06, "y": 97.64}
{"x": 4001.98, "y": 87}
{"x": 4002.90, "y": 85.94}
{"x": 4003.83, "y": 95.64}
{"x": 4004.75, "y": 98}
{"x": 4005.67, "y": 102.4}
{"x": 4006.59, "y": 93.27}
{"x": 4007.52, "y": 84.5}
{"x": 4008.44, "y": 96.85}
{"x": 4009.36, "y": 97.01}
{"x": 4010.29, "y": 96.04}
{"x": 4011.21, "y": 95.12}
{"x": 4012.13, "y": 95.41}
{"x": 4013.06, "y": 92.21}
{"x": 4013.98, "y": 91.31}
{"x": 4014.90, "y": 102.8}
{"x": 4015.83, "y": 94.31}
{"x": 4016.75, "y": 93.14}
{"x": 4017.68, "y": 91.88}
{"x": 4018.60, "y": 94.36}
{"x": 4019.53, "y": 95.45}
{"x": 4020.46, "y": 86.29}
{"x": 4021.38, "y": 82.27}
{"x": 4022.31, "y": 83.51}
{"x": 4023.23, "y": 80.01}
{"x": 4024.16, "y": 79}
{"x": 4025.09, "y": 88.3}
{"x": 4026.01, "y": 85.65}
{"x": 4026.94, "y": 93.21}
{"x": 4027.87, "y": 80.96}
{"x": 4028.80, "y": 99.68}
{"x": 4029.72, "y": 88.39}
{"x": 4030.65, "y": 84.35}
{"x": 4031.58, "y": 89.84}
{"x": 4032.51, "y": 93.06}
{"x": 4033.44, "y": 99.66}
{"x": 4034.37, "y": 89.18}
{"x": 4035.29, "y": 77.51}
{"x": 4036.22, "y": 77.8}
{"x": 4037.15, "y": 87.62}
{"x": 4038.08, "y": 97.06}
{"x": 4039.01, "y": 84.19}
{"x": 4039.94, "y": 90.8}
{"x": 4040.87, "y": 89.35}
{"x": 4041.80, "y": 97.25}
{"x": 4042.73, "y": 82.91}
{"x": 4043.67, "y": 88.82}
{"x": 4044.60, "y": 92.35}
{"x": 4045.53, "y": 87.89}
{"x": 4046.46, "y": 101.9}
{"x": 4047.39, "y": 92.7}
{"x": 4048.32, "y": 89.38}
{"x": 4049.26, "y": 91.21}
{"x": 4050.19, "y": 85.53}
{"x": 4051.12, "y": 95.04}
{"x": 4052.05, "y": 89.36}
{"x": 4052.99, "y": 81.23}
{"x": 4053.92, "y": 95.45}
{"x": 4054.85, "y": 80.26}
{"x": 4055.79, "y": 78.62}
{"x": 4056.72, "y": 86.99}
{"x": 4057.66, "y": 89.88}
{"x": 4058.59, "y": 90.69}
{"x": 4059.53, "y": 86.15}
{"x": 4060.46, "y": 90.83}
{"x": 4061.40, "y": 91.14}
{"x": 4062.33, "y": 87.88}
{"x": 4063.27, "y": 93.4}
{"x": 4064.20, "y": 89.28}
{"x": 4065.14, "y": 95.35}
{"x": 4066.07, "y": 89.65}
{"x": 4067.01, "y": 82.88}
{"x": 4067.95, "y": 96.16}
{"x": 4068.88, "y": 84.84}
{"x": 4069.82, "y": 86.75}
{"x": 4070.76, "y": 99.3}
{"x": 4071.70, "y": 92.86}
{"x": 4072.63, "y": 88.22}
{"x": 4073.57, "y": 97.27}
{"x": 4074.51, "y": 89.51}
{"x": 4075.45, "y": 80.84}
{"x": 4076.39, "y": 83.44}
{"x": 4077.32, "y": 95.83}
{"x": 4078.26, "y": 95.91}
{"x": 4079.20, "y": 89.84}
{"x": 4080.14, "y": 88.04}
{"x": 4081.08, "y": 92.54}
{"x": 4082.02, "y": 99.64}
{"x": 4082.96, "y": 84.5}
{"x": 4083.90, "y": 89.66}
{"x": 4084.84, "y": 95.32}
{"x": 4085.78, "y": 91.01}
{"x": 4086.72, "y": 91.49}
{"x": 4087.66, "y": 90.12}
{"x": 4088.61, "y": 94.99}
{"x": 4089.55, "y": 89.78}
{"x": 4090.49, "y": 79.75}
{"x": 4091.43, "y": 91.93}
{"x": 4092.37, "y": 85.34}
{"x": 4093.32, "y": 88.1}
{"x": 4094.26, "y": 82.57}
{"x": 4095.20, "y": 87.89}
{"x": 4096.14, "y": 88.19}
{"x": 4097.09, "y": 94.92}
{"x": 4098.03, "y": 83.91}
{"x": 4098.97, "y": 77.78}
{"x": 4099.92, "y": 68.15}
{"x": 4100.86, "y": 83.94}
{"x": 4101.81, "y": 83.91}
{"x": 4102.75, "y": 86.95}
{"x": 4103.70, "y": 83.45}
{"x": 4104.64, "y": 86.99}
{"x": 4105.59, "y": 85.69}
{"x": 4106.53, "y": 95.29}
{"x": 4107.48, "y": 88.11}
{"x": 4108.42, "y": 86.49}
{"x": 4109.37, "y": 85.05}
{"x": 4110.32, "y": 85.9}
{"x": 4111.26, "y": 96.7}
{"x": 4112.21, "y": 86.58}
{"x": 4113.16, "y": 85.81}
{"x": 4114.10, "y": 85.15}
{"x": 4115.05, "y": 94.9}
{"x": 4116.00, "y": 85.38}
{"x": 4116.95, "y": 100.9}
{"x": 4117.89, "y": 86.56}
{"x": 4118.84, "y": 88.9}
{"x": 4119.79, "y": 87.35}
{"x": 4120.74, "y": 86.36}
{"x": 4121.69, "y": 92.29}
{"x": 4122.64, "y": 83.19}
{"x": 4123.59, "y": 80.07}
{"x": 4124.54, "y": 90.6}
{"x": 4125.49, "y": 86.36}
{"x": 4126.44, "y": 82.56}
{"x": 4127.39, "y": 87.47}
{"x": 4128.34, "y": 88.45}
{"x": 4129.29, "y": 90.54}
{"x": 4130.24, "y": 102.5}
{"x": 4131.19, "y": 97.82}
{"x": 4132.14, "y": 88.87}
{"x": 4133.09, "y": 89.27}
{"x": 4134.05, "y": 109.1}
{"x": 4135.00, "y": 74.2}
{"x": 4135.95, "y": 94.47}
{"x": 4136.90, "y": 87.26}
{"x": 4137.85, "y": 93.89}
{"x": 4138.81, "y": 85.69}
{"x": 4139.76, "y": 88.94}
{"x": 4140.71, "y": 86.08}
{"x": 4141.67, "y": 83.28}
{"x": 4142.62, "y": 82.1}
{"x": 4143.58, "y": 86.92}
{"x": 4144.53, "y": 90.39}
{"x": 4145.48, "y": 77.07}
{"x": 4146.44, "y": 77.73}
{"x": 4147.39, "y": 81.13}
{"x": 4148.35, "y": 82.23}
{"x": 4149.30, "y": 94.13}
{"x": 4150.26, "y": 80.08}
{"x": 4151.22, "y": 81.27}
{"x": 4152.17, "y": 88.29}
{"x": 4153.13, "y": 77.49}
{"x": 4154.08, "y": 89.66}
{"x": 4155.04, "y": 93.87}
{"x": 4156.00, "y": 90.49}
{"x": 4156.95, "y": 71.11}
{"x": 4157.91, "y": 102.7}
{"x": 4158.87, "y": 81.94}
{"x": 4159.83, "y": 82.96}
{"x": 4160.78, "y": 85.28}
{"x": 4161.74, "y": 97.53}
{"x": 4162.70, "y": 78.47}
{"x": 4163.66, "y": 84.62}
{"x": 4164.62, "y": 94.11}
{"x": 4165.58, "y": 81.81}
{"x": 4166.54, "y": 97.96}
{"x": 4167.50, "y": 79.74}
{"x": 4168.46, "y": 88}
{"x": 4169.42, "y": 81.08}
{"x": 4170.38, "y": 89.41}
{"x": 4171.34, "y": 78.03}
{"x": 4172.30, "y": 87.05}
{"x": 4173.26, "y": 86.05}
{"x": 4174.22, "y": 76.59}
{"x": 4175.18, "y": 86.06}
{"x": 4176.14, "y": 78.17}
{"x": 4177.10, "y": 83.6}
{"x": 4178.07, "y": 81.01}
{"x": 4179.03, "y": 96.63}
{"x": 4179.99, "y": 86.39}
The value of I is -0.12 mag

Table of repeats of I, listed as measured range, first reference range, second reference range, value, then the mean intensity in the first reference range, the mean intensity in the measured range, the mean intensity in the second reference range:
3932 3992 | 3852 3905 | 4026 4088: 0.06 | 106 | 93.1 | 89.8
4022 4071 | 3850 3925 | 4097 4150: 0.04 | 103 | 88.8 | 87.3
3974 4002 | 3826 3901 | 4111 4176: 0.04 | 105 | 94.2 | 87.1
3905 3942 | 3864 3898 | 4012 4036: 0.10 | 106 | 92.4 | 89.5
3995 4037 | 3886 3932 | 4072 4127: 0.01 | 96.6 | 91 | 88.1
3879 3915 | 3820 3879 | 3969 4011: 0.04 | 107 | 98.7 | 93.4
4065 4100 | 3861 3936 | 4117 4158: 0.01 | 100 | 89.2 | 87.4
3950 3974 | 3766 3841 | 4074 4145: 0.02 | 103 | 93.3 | 88.4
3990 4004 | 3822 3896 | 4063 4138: 0.04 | 106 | 92.8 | 89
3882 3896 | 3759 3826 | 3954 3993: -0.02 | 104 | 100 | 93.7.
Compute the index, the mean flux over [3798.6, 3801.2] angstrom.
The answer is 88.1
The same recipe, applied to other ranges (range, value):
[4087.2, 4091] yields 88.6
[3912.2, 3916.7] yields 95.2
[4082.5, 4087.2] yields 90.5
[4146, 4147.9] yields 79.5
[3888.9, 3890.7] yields 110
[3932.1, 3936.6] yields 83.9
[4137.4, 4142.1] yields 87.4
